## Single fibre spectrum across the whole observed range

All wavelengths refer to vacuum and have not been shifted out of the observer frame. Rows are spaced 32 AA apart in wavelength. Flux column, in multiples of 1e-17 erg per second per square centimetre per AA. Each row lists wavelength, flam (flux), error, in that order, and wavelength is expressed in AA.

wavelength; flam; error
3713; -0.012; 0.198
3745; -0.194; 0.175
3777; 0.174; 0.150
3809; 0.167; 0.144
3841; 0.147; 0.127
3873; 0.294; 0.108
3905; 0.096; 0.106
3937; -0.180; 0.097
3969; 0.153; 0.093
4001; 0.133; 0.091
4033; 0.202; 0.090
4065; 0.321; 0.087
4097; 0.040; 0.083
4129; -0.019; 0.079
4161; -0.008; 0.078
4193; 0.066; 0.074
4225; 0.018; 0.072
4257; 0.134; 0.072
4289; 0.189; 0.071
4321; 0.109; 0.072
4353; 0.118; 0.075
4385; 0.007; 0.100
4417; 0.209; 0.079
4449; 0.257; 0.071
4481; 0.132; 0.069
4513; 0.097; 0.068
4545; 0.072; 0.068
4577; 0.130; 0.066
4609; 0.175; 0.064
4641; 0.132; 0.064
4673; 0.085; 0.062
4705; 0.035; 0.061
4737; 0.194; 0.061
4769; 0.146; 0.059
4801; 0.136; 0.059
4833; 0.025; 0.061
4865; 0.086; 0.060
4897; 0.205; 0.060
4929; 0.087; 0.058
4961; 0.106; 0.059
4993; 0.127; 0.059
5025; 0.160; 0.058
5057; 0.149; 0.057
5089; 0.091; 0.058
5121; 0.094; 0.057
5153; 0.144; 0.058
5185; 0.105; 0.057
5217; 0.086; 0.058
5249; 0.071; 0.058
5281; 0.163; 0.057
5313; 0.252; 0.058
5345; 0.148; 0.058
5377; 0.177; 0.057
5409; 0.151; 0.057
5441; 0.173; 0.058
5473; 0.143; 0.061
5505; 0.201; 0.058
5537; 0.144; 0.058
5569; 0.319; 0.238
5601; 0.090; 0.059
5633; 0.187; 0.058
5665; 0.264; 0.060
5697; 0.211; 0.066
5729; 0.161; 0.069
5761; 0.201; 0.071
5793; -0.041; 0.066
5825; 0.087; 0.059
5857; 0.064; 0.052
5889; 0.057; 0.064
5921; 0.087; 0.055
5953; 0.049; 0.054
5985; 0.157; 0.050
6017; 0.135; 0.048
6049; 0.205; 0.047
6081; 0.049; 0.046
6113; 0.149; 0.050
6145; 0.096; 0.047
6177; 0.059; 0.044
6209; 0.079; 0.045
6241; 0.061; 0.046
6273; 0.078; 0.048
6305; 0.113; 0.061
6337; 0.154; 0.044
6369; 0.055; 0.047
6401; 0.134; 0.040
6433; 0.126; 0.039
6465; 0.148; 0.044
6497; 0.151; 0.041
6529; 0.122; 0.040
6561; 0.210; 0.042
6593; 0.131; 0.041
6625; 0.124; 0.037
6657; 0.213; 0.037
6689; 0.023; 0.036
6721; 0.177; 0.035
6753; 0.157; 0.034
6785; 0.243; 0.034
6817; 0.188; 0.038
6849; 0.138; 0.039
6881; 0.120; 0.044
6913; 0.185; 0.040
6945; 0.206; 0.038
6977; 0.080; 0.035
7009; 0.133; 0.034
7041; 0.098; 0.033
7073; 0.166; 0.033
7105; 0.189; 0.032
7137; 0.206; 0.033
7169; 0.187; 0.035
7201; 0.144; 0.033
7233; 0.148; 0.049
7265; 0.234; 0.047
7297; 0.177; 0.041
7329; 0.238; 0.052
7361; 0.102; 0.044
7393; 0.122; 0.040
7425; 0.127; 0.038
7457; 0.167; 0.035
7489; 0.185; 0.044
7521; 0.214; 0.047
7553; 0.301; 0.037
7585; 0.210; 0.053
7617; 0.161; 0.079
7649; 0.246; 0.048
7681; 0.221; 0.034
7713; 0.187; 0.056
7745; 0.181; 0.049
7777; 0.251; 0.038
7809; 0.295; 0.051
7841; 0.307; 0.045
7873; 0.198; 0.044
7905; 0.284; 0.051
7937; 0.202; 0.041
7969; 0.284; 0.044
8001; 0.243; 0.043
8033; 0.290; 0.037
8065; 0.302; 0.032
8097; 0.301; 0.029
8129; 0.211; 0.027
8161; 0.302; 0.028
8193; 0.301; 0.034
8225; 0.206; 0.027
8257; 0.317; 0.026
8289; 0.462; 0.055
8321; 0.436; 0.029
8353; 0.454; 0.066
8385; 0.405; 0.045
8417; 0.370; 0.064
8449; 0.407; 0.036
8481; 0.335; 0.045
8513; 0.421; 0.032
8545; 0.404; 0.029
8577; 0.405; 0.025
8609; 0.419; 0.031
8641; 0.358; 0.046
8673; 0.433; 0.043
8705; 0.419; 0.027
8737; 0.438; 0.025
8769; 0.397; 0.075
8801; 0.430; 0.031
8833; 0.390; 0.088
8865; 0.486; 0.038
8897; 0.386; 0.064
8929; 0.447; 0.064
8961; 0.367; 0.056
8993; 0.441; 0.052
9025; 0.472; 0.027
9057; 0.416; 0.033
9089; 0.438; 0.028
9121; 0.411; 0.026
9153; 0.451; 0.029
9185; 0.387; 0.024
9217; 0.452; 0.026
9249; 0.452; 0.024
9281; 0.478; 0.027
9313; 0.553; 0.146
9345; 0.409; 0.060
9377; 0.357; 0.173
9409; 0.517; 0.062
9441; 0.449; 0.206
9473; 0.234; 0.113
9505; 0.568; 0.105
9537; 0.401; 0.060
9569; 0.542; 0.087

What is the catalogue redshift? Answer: 1.07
